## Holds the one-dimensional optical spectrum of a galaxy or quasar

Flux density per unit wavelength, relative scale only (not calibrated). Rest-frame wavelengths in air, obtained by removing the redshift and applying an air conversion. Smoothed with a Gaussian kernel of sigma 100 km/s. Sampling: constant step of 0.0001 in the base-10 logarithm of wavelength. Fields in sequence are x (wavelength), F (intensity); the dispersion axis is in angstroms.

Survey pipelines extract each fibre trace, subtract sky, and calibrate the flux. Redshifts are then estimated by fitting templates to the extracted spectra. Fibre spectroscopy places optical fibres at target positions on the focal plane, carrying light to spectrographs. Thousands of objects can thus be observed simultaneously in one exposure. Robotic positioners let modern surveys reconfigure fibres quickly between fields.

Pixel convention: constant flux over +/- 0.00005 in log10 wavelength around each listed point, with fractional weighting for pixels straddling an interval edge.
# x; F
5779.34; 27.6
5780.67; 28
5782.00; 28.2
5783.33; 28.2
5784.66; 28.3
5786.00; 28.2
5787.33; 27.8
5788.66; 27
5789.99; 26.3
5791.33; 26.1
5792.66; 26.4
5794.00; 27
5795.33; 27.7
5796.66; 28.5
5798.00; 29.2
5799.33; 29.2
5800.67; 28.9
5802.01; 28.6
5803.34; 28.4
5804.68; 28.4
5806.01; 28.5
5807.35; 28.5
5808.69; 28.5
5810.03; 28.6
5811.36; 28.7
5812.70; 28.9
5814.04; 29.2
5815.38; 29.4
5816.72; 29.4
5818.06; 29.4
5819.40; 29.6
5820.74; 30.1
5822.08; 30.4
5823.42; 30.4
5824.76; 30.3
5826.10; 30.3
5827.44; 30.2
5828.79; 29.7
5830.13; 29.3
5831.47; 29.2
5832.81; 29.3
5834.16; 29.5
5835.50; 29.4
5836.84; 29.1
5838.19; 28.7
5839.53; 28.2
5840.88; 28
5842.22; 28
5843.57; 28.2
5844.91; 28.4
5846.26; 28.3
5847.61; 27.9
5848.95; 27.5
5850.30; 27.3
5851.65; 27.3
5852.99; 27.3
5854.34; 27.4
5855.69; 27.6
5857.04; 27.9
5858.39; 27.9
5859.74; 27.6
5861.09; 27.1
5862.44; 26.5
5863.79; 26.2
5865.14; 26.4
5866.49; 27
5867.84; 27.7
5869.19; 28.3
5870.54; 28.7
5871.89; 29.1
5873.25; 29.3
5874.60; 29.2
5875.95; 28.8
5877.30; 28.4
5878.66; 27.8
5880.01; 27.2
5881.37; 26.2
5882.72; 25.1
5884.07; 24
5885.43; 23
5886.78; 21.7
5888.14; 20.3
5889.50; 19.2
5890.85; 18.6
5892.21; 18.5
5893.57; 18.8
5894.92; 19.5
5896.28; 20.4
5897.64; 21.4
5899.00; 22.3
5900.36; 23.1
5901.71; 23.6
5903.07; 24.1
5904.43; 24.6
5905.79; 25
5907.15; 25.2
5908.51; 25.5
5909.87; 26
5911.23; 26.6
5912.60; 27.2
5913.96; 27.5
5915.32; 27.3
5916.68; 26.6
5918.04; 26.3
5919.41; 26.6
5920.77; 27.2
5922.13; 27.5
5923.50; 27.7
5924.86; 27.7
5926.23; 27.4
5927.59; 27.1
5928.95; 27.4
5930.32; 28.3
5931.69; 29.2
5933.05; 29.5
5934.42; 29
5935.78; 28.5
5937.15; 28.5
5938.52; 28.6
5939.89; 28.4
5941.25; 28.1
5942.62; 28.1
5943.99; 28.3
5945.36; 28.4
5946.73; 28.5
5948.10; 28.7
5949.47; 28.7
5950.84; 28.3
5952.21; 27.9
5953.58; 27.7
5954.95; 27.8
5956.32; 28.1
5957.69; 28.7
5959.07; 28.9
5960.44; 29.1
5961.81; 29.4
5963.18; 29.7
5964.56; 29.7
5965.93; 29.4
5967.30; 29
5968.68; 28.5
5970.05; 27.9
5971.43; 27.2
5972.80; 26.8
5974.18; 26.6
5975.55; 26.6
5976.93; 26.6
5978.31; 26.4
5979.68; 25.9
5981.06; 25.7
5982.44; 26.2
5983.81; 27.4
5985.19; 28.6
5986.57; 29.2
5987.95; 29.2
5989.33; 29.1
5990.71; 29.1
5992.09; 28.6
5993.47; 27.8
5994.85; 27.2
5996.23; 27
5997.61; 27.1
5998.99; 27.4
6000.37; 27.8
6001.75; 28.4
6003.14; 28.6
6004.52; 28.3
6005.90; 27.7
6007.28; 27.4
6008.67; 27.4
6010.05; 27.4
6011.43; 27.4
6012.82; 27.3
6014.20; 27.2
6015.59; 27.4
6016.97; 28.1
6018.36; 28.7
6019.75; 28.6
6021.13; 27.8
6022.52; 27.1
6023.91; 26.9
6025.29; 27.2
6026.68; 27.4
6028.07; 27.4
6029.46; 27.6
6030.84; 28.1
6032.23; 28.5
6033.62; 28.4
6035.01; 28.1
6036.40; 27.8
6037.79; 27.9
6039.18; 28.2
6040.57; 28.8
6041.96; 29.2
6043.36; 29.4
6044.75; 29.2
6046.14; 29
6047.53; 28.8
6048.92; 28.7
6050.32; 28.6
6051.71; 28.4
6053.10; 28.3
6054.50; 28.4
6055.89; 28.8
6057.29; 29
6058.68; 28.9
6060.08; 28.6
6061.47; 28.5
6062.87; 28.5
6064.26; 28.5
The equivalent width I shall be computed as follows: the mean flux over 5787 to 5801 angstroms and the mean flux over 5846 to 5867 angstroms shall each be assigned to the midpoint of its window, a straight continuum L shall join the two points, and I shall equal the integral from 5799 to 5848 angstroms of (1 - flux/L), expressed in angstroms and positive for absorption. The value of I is -2.8 angstroms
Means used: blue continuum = 27.6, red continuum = 27.3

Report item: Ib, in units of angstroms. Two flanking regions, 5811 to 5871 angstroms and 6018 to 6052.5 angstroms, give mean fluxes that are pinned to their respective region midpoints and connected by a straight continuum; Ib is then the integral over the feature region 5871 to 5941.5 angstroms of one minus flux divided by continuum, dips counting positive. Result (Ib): 6.8 angstroms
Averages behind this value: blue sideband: 28.5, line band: 25.7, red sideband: 28.2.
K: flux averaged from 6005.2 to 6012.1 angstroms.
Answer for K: 27.5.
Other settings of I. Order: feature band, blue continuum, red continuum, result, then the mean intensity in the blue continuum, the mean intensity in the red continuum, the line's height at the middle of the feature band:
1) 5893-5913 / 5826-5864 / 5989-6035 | 3.2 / 28.2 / 27.8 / 28.1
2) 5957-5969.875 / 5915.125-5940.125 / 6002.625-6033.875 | -0.6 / 27.8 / 27.7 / 27.8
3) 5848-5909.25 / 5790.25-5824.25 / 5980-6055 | 6.9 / 28.7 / 28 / 28.5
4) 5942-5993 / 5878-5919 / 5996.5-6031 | -4.0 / 23.8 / 27.7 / 26.1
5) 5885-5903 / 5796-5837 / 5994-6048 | 4.9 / 29.3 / 27.9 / 28.8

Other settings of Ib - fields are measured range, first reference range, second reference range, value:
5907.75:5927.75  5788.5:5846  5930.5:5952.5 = 1.2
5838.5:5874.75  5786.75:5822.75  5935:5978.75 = 0.8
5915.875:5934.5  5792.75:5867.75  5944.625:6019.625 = 0.3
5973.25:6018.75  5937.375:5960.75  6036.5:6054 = 1.5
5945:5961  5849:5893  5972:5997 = -0.8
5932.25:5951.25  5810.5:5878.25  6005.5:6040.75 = -0.3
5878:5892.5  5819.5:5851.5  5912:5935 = 2.7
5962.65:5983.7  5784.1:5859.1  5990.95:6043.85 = 0.4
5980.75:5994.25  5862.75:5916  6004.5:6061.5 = -0.5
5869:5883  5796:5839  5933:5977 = 0.4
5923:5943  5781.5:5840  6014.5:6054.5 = 0.1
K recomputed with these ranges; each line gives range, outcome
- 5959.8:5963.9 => 29.4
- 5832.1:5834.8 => 29.4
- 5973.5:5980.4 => 26.4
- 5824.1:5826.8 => 30.3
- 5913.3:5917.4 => 27.2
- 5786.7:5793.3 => 26.7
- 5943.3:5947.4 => 28.4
